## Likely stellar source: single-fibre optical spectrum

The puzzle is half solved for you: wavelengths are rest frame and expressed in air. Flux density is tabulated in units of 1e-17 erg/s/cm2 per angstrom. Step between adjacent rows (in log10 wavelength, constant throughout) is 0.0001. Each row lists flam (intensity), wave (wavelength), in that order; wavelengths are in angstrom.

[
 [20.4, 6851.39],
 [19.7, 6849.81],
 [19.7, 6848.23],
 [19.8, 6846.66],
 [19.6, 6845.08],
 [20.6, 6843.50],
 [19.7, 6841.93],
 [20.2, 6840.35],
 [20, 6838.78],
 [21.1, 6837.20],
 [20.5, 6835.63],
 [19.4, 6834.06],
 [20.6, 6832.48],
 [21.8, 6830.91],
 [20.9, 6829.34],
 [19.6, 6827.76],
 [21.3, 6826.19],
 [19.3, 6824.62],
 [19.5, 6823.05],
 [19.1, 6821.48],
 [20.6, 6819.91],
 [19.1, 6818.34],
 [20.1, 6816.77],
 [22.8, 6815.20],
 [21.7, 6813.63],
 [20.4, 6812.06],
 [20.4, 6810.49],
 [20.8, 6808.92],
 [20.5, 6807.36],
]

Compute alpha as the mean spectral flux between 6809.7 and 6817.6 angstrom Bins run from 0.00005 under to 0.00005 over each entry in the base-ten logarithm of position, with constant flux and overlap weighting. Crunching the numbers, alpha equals 21.1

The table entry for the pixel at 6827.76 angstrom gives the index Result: 19.6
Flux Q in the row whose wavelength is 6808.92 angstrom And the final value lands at 20.8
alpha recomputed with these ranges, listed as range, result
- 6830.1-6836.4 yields 20.6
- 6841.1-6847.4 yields 19.9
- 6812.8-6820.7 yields 20.8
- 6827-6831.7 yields 20.8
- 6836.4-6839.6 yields 20.6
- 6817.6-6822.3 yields 19.6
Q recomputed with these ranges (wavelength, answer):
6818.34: 19.1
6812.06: 20.4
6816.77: 20.1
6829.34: 20.9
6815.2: 22.8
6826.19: 21.3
